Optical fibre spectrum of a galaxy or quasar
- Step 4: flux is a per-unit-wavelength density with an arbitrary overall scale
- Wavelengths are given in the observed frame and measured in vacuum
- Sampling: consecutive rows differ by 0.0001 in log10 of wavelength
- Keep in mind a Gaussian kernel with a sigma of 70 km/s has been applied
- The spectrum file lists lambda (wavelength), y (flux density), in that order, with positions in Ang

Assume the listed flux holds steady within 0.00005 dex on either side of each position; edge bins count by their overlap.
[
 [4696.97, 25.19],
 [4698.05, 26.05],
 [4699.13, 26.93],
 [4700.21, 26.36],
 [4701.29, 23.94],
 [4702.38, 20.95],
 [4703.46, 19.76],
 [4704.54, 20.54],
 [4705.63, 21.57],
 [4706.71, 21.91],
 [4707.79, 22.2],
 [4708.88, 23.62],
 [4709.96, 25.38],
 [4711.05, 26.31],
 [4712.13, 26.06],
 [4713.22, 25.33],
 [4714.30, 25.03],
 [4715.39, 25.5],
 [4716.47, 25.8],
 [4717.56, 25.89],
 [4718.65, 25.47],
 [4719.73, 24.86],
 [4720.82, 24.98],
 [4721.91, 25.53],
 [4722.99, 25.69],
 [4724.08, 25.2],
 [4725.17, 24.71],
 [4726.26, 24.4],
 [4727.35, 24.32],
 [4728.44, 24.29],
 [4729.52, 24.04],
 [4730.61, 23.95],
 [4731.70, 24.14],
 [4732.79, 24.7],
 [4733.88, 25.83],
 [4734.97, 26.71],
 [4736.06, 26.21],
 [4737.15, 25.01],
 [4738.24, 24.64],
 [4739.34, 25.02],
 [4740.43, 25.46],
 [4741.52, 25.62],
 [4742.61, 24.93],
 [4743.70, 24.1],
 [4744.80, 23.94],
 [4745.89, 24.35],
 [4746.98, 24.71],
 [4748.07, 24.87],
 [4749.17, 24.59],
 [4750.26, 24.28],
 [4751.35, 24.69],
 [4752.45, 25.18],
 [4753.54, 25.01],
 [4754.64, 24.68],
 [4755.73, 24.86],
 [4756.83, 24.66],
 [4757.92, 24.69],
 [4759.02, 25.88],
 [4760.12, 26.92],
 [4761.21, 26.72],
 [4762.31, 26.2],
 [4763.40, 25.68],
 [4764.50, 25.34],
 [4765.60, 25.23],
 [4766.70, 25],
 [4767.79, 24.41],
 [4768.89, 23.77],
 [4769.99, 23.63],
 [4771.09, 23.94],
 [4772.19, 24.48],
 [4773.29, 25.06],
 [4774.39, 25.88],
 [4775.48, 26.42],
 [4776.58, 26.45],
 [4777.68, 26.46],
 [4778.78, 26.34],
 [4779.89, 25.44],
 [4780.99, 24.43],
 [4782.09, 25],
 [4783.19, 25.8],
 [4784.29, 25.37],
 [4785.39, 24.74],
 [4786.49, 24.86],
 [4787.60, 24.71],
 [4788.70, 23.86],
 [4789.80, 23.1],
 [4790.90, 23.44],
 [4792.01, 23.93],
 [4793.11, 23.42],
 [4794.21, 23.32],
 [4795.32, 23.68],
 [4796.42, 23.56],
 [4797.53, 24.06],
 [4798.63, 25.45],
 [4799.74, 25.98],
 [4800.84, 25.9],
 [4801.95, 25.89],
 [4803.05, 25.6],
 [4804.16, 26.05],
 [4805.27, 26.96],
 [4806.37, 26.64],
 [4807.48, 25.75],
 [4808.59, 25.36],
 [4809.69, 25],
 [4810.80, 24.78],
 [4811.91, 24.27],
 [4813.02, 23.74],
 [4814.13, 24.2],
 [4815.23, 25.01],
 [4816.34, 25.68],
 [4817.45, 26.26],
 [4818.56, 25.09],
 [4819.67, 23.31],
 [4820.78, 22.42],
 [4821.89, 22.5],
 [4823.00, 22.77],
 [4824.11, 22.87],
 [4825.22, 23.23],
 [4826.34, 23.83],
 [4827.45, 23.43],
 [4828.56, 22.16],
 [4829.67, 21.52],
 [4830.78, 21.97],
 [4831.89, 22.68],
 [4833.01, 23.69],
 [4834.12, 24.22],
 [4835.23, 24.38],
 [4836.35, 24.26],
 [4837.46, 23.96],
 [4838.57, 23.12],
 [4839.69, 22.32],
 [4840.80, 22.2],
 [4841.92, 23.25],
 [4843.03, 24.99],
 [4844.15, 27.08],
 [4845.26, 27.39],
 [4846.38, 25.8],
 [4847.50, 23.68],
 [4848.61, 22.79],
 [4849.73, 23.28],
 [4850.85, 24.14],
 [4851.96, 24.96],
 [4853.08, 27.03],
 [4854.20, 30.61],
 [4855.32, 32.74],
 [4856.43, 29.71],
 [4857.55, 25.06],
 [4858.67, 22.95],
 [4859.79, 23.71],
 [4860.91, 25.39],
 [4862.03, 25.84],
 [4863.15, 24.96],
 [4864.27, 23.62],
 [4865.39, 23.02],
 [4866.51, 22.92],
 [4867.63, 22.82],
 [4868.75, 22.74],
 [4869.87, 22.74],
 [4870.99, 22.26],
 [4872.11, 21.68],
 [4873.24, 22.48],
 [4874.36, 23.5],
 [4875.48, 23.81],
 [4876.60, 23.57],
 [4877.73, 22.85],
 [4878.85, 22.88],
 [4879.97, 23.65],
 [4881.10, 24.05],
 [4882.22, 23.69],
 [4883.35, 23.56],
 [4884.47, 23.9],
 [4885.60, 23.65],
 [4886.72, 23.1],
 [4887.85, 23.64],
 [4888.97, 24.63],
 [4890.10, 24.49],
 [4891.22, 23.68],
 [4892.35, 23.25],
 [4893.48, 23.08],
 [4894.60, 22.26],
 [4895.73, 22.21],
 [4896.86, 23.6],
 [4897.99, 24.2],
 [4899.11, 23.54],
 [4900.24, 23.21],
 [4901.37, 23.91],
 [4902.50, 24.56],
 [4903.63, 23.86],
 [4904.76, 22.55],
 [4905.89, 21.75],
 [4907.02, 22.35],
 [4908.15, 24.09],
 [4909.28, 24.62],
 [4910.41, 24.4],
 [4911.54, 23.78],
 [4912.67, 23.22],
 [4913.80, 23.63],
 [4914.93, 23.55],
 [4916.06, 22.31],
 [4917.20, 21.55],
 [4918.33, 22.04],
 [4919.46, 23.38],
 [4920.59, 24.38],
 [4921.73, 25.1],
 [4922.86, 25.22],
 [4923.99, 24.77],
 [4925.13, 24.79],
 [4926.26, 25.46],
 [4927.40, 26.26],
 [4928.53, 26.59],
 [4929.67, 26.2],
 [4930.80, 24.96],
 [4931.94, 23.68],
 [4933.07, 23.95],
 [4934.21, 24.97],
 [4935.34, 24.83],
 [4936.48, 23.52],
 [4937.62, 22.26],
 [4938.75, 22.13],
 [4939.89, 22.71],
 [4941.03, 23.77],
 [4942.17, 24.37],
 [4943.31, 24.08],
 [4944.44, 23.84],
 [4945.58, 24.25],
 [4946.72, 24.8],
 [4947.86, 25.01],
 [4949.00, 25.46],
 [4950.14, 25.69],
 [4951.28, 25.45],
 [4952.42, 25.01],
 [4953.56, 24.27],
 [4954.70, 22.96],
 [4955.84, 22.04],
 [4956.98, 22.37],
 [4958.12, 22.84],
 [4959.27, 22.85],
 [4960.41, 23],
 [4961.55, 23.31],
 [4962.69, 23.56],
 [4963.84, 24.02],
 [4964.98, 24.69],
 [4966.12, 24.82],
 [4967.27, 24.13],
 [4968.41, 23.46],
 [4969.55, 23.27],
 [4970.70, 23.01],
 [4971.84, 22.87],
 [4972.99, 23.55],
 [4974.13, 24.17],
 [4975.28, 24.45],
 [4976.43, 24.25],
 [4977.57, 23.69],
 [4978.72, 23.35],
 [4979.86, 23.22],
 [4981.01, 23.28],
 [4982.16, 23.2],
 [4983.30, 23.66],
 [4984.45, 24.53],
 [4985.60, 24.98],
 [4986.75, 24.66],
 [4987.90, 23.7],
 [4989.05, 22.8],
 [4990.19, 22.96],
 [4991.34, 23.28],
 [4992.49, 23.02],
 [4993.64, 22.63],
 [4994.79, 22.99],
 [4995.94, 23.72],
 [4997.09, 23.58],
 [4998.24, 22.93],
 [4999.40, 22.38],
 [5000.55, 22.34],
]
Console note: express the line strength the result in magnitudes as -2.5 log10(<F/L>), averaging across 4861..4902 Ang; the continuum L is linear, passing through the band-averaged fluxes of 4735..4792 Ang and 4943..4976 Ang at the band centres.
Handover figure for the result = 0.04 mag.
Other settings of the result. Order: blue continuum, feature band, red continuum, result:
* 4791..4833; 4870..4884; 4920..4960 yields 0.051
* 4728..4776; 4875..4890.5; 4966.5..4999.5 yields 0.023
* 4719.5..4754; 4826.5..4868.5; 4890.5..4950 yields -0.010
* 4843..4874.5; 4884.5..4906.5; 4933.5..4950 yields 0.047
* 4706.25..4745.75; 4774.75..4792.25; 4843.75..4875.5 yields -0.008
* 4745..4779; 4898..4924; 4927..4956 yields 0.043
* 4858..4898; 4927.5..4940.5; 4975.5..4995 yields -0.033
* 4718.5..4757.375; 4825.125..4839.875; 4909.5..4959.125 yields 0.058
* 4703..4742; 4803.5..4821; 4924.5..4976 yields -0.030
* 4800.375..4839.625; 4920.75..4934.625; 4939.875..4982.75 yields -0.054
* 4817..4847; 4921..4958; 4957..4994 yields -0.034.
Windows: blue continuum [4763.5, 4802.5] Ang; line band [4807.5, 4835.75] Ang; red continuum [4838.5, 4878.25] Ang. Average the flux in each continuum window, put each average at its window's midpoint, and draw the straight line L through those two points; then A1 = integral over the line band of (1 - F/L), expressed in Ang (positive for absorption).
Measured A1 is 1.0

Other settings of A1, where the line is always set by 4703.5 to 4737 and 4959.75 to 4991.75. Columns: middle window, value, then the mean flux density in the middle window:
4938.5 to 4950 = -0.2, 24.1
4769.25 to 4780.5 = -0.4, 25.4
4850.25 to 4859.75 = -1.1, 26.9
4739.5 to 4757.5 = -0.2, 24.8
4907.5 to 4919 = 0.3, 23.3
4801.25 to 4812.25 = -0.6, 25.7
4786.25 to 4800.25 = 0.2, 24.1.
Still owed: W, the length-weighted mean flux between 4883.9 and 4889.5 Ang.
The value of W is 23.8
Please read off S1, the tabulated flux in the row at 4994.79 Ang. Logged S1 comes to 22.99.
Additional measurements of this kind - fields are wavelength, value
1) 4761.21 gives 26.72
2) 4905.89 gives 21.75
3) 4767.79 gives 24.41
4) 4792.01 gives 23.93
